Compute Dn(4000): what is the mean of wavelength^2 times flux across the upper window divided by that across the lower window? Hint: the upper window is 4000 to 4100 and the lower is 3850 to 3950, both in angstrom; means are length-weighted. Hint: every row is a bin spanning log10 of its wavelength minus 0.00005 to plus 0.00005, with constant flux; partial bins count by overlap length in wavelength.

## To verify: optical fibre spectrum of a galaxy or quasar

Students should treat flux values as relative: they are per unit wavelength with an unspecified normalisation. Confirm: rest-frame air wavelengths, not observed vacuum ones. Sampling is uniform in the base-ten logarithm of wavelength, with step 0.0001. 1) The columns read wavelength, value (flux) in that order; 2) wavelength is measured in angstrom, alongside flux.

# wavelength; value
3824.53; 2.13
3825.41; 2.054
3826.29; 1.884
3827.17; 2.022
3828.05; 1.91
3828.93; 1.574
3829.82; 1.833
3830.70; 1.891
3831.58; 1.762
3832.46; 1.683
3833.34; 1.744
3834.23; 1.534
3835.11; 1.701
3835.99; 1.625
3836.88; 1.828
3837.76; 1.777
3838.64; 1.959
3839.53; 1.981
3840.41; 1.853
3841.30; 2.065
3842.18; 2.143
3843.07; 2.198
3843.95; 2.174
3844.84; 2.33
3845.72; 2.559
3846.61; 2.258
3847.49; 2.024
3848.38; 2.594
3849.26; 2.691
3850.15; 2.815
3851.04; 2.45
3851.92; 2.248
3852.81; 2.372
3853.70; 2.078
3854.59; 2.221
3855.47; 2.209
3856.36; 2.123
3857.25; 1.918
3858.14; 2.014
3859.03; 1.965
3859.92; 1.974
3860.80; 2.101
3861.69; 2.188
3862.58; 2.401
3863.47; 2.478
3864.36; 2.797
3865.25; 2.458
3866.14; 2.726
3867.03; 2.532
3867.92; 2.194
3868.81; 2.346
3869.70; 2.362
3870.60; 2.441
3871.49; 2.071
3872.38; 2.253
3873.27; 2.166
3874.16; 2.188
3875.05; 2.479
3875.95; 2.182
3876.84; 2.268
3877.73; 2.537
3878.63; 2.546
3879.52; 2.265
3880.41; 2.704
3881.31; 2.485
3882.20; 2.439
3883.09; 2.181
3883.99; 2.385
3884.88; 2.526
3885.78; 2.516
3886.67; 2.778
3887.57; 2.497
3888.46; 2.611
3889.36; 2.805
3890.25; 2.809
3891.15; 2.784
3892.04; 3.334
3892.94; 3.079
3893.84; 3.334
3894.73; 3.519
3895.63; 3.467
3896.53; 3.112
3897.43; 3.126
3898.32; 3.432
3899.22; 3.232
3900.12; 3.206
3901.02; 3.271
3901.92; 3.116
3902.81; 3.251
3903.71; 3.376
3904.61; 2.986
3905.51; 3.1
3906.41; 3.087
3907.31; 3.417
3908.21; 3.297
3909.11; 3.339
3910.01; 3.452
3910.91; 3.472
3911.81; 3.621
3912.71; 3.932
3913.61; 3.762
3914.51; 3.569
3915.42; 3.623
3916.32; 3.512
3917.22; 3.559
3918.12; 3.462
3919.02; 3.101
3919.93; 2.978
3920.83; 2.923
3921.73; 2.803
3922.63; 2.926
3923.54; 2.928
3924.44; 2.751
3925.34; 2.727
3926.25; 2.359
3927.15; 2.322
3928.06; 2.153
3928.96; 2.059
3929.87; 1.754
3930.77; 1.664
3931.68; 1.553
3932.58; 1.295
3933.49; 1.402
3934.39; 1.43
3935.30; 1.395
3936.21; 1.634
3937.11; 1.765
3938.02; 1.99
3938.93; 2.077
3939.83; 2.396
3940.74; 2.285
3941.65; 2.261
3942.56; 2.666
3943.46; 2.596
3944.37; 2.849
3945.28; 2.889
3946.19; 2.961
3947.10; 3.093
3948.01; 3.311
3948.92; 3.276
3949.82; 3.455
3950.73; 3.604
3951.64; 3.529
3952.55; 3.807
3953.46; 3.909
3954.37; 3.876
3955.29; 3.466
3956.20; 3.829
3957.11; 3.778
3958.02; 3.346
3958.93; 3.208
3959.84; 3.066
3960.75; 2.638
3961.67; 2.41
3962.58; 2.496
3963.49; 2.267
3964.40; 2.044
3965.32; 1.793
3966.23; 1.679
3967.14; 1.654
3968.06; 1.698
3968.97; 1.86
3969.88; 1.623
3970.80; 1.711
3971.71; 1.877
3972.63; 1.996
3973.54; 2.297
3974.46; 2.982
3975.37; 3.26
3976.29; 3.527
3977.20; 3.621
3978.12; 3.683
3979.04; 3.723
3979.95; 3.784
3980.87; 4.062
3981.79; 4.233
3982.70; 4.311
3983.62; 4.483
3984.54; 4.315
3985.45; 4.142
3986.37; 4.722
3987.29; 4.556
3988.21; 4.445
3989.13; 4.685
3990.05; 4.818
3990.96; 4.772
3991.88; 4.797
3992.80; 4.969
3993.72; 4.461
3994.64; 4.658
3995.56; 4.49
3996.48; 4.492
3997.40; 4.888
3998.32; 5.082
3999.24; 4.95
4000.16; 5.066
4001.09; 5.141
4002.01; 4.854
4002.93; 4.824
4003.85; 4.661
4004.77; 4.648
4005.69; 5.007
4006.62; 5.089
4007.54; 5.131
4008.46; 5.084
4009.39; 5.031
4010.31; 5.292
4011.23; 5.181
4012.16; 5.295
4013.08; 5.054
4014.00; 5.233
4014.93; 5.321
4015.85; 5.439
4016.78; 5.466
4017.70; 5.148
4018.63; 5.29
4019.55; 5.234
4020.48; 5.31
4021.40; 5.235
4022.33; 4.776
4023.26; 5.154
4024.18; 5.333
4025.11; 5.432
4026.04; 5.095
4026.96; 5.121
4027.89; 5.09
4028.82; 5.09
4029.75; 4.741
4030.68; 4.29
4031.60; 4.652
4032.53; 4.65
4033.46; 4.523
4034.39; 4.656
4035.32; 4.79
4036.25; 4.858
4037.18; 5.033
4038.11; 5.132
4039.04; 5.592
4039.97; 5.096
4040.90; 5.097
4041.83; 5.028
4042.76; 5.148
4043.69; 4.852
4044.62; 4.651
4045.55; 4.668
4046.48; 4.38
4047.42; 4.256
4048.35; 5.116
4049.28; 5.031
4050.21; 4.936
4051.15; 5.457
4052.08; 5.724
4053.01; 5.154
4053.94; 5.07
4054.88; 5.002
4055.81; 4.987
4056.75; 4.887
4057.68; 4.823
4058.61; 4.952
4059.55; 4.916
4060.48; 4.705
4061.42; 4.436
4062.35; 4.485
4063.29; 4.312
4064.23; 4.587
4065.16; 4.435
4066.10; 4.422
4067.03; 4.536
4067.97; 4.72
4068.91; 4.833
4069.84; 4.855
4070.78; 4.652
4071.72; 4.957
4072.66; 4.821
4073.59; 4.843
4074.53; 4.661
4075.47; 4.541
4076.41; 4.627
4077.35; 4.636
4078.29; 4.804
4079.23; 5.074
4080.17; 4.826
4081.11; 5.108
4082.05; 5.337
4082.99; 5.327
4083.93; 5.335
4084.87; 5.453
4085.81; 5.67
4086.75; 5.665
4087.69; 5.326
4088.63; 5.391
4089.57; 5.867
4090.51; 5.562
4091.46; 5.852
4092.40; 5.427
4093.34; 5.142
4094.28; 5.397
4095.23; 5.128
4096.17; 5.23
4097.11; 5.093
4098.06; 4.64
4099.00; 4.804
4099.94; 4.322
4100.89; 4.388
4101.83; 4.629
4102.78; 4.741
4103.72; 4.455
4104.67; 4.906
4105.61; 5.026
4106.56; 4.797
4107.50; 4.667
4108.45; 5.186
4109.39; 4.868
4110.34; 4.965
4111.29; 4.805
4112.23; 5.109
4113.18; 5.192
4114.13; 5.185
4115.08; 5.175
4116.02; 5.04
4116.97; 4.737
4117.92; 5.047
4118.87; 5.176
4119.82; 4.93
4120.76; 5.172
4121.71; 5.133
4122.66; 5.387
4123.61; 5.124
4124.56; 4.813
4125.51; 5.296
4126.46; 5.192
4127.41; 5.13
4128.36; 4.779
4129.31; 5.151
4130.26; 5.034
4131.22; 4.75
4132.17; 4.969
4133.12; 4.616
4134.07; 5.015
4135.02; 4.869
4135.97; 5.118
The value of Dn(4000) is 2.04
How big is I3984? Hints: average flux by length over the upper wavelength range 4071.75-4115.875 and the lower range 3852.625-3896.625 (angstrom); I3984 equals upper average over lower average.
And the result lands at 2.0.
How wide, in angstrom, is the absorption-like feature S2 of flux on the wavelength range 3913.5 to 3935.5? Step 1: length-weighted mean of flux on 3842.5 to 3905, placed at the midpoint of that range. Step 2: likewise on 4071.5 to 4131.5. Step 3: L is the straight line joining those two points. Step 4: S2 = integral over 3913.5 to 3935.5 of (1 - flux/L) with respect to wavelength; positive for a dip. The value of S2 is 3.9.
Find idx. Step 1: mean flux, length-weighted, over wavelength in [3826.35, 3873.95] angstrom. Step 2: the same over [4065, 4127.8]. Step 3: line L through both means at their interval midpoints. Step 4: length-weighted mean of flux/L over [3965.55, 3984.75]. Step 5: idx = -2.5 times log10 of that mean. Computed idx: 0.23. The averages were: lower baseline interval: 2.14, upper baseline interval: 5.01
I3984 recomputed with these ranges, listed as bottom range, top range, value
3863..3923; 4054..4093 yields 1.71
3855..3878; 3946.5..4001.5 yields 1.56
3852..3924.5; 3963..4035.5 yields 1.54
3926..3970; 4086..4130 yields 2.02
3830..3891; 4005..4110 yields 2.21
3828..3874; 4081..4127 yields 2.38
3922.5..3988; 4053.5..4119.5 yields 1.77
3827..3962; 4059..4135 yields 1.90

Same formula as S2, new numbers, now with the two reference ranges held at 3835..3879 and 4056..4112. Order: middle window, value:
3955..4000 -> 2.2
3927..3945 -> 6.8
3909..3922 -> -2.2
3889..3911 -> -3.7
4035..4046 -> -1.5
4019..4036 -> -2.8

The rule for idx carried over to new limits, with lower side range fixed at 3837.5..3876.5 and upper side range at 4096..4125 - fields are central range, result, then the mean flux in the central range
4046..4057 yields -0.162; 5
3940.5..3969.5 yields 0.147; 2.86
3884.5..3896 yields -0.123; 2.93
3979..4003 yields -0.243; 4.59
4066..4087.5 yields -0.088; 4.96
